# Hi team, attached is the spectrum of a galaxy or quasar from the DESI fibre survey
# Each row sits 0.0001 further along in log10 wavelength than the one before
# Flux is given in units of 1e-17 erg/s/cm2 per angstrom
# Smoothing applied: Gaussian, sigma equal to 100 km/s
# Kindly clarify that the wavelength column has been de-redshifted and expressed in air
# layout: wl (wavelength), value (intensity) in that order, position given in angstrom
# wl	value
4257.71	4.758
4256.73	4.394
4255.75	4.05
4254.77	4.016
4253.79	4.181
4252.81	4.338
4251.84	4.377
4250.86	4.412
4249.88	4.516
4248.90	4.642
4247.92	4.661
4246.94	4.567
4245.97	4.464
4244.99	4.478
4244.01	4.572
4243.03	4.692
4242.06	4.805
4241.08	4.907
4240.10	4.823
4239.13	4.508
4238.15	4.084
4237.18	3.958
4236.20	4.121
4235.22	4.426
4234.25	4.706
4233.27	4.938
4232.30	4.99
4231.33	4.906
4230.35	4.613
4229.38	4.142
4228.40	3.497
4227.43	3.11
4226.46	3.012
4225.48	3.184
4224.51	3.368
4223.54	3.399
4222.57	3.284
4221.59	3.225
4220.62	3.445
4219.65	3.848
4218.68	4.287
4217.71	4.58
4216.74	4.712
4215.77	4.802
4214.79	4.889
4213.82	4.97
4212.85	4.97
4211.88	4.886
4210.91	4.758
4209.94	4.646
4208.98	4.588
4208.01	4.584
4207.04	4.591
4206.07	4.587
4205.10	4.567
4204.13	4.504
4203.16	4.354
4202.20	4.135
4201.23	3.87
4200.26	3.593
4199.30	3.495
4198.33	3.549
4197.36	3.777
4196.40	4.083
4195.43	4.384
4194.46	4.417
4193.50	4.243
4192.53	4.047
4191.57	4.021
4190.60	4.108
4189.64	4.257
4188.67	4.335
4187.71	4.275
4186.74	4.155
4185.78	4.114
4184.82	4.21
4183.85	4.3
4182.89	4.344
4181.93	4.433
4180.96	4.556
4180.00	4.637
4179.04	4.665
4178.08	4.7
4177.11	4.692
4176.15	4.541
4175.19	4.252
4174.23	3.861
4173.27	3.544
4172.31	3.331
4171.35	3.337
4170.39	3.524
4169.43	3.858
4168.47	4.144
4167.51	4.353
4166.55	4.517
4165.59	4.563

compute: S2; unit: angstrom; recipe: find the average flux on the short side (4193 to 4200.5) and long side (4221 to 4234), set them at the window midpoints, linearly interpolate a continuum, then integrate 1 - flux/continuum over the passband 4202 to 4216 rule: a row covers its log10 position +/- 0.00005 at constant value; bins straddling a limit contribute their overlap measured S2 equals -2.7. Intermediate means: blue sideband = 3.95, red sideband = 3.83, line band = 4.66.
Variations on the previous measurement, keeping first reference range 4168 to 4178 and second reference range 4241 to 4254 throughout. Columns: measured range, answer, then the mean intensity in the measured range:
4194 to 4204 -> 0.4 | 3.98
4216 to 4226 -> 1.3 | 3.76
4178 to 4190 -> -1.0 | 4.37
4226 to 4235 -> 0.4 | 4.23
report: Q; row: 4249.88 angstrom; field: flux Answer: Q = 4.516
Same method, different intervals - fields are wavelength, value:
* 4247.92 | 4.661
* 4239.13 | 4.508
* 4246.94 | 4.567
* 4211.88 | 4.886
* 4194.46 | 4.417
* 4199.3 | 3.495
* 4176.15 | 4.541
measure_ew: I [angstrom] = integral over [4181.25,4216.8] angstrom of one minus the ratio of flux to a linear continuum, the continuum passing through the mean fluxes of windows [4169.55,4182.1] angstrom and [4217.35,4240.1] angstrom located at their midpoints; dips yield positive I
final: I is -2.24 angstrom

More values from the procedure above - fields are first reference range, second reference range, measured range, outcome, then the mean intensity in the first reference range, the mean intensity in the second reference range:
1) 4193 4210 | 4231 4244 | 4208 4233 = 1.3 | 4.21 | 4.6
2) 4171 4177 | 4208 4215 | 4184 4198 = 0.4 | 3.88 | 4.8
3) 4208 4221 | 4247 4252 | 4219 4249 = 2.5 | 4.58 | 4.53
